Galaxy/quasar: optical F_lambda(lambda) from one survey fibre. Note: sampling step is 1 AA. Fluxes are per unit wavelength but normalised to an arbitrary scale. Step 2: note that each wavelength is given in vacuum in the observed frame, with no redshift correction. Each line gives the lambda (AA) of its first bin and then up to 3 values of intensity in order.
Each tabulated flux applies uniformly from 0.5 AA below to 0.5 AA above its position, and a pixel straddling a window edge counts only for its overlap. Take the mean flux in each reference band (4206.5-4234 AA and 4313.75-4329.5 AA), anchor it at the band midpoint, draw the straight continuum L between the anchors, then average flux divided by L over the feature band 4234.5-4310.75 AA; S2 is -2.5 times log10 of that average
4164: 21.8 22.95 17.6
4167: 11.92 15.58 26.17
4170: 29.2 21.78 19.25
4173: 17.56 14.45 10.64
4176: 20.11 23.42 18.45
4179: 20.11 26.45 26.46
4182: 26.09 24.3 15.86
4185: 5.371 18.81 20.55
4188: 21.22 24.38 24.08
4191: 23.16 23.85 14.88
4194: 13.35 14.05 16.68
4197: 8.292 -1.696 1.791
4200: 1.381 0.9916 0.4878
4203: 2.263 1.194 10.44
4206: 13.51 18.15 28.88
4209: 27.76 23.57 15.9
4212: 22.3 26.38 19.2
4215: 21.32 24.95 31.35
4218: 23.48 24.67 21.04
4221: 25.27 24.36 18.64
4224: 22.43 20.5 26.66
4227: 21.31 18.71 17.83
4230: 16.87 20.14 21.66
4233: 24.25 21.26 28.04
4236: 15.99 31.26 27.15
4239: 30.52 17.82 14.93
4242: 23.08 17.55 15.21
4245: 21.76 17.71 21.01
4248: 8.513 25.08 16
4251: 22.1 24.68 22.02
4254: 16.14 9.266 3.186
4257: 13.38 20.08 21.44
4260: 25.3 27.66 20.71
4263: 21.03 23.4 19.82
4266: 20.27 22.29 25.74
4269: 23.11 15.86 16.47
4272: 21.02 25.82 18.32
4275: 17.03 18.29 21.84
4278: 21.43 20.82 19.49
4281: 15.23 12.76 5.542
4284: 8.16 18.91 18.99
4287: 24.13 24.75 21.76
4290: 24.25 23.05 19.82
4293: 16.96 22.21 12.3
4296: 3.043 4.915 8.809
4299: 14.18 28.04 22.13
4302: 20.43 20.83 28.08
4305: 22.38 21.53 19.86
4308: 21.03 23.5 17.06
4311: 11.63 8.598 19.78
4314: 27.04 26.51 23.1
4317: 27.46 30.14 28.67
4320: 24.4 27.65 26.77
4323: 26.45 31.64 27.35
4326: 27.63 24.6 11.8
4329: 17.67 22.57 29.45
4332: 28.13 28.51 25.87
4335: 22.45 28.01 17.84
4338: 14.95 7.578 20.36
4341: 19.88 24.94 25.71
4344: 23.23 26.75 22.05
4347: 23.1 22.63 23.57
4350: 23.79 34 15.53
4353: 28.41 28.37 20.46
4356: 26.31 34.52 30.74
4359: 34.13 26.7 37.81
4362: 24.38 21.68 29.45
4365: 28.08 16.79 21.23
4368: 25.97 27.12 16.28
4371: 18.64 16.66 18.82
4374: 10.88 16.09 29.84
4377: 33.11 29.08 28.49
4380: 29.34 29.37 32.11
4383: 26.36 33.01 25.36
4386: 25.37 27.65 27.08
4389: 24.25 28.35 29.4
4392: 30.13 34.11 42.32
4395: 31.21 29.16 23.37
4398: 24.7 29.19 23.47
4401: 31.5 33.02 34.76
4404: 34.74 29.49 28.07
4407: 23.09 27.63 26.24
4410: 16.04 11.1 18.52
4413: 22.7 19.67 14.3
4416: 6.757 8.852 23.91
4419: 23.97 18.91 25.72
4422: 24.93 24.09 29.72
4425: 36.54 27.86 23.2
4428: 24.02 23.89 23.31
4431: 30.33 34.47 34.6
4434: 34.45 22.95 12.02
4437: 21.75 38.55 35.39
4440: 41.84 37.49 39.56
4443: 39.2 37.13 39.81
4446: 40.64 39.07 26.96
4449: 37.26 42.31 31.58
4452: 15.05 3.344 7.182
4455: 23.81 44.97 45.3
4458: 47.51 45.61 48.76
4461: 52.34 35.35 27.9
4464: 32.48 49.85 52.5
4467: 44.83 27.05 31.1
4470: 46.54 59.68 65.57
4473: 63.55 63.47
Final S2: 0.23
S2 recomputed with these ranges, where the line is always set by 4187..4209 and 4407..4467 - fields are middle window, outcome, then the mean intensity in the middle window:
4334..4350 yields 0.066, 21.7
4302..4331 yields -0.089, 23.1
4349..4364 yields -0.145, 27.6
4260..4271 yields -0.231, 21.9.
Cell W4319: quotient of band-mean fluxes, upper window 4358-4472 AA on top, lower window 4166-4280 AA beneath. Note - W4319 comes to 1.53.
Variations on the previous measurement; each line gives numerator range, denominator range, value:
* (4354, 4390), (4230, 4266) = 1.28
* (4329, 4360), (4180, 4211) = 1.60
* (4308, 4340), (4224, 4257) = 1.16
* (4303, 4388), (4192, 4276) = 1.30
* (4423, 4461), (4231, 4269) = 1.57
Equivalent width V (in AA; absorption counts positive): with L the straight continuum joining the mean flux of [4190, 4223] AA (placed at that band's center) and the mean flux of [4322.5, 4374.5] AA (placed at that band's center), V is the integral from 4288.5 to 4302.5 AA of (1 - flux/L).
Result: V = 2.5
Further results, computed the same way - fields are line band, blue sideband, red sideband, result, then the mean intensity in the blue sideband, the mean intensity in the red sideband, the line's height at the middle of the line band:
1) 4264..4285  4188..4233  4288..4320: 0.82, 17.8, 20.1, 19.4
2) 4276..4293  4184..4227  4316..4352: 2.17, 17.3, 24.1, 21.5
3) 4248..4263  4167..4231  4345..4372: 1.46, 18.3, 25.3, 20.8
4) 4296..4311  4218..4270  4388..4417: 2.62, 20.7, 25.7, 22.6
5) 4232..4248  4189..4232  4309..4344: -2.14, 17.5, 23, 18.9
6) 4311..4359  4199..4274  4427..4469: 3.65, 19.5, 33.8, 26.2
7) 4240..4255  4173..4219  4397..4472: 1.09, 17.2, 30.6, 20.1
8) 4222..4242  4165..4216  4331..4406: -2.91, 17.1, 26.1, 19.2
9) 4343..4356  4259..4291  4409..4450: -0.45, 20.1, 27.5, 23.6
